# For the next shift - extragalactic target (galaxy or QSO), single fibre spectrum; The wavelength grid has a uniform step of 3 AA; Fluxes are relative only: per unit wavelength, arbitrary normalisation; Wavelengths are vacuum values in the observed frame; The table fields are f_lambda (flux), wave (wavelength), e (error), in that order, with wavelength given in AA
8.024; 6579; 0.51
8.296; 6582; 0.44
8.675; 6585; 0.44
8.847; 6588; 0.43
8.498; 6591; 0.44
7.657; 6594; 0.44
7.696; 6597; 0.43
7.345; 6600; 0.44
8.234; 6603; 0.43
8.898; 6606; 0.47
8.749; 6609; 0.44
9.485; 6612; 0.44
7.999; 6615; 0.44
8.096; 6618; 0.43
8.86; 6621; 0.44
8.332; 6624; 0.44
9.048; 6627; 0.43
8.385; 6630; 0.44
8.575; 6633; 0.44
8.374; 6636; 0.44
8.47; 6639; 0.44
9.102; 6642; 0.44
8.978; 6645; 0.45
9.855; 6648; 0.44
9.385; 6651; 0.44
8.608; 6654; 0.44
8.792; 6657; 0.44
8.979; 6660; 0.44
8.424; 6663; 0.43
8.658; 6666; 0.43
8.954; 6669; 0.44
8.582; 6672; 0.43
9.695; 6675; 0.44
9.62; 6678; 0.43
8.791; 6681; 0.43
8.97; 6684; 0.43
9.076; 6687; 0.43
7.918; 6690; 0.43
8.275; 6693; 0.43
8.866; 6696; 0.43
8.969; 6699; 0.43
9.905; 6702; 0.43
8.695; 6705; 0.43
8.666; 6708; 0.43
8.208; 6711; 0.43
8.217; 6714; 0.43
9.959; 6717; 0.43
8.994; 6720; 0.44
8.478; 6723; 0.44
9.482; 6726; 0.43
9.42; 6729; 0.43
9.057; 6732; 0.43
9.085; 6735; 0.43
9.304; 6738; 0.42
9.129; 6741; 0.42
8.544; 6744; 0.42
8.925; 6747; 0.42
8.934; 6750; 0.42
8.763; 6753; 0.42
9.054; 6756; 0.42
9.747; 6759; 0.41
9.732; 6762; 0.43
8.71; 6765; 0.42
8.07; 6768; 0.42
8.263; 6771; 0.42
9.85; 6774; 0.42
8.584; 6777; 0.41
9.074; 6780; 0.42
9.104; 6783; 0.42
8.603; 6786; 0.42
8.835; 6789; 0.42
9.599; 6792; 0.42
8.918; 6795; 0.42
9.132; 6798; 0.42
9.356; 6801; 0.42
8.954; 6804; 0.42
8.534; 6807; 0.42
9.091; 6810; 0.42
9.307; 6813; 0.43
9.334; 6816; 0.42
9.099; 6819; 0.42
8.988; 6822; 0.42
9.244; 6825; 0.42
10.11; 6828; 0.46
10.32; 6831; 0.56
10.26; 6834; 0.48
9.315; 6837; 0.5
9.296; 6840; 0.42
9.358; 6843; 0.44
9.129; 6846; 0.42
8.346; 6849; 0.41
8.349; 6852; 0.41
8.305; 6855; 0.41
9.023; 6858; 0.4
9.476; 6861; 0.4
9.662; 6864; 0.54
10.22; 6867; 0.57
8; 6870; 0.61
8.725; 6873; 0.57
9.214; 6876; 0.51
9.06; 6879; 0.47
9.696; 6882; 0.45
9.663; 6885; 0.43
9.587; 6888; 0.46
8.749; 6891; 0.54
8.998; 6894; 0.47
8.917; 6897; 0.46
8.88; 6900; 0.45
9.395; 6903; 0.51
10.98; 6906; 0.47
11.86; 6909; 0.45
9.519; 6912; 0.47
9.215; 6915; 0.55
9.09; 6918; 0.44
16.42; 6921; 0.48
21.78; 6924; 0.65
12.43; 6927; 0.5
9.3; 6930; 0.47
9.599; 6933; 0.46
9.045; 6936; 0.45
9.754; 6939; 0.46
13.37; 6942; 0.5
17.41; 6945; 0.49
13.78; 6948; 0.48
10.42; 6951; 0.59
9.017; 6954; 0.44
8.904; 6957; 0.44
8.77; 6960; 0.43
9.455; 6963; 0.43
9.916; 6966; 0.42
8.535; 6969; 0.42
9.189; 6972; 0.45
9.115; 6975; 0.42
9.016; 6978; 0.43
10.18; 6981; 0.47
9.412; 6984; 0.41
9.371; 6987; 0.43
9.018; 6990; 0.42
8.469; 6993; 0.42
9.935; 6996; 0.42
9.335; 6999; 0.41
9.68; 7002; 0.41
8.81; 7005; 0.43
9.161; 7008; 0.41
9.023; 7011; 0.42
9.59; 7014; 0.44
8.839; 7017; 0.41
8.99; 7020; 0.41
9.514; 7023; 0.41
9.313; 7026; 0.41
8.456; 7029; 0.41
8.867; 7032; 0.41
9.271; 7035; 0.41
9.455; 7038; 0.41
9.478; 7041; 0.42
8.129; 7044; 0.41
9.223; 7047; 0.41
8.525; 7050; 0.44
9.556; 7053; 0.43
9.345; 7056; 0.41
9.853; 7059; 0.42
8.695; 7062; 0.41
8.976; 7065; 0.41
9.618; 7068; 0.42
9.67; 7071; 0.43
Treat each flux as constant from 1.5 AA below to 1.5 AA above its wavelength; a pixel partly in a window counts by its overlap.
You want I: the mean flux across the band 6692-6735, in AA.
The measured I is 8.95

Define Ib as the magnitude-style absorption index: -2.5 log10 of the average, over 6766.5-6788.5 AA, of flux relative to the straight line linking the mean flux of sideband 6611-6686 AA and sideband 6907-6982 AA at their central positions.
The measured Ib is 0.12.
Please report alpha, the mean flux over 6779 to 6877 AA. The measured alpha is 9.16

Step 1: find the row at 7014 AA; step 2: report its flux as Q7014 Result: 9.59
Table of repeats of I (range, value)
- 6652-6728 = 8.88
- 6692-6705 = 9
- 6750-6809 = 8.99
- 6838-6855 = 8.86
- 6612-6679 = 8.82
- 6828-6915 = 9.38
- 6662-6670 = 8.68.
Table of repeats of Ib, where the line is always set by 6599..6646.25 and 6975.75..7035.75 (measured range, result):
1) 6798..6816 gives -0.02 mag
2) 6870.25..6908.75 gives -0.04 mag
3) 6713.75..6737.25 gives -0.05 mag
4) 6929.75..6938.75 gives -0.03 mag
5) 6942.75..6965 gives -0.22 mag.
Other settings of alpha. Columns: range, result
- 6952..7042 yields 9.21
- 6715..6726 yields 9.15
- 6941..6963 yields 11.5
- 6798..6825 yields 9.09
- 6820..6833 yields 9.67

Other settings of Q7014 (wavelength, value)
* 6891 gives 8.749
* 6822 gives 8.988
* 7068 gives 9.618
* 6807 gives 8.534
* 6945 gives 17.41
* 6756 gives 9.054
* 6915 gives 9.215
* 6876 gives 9.214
